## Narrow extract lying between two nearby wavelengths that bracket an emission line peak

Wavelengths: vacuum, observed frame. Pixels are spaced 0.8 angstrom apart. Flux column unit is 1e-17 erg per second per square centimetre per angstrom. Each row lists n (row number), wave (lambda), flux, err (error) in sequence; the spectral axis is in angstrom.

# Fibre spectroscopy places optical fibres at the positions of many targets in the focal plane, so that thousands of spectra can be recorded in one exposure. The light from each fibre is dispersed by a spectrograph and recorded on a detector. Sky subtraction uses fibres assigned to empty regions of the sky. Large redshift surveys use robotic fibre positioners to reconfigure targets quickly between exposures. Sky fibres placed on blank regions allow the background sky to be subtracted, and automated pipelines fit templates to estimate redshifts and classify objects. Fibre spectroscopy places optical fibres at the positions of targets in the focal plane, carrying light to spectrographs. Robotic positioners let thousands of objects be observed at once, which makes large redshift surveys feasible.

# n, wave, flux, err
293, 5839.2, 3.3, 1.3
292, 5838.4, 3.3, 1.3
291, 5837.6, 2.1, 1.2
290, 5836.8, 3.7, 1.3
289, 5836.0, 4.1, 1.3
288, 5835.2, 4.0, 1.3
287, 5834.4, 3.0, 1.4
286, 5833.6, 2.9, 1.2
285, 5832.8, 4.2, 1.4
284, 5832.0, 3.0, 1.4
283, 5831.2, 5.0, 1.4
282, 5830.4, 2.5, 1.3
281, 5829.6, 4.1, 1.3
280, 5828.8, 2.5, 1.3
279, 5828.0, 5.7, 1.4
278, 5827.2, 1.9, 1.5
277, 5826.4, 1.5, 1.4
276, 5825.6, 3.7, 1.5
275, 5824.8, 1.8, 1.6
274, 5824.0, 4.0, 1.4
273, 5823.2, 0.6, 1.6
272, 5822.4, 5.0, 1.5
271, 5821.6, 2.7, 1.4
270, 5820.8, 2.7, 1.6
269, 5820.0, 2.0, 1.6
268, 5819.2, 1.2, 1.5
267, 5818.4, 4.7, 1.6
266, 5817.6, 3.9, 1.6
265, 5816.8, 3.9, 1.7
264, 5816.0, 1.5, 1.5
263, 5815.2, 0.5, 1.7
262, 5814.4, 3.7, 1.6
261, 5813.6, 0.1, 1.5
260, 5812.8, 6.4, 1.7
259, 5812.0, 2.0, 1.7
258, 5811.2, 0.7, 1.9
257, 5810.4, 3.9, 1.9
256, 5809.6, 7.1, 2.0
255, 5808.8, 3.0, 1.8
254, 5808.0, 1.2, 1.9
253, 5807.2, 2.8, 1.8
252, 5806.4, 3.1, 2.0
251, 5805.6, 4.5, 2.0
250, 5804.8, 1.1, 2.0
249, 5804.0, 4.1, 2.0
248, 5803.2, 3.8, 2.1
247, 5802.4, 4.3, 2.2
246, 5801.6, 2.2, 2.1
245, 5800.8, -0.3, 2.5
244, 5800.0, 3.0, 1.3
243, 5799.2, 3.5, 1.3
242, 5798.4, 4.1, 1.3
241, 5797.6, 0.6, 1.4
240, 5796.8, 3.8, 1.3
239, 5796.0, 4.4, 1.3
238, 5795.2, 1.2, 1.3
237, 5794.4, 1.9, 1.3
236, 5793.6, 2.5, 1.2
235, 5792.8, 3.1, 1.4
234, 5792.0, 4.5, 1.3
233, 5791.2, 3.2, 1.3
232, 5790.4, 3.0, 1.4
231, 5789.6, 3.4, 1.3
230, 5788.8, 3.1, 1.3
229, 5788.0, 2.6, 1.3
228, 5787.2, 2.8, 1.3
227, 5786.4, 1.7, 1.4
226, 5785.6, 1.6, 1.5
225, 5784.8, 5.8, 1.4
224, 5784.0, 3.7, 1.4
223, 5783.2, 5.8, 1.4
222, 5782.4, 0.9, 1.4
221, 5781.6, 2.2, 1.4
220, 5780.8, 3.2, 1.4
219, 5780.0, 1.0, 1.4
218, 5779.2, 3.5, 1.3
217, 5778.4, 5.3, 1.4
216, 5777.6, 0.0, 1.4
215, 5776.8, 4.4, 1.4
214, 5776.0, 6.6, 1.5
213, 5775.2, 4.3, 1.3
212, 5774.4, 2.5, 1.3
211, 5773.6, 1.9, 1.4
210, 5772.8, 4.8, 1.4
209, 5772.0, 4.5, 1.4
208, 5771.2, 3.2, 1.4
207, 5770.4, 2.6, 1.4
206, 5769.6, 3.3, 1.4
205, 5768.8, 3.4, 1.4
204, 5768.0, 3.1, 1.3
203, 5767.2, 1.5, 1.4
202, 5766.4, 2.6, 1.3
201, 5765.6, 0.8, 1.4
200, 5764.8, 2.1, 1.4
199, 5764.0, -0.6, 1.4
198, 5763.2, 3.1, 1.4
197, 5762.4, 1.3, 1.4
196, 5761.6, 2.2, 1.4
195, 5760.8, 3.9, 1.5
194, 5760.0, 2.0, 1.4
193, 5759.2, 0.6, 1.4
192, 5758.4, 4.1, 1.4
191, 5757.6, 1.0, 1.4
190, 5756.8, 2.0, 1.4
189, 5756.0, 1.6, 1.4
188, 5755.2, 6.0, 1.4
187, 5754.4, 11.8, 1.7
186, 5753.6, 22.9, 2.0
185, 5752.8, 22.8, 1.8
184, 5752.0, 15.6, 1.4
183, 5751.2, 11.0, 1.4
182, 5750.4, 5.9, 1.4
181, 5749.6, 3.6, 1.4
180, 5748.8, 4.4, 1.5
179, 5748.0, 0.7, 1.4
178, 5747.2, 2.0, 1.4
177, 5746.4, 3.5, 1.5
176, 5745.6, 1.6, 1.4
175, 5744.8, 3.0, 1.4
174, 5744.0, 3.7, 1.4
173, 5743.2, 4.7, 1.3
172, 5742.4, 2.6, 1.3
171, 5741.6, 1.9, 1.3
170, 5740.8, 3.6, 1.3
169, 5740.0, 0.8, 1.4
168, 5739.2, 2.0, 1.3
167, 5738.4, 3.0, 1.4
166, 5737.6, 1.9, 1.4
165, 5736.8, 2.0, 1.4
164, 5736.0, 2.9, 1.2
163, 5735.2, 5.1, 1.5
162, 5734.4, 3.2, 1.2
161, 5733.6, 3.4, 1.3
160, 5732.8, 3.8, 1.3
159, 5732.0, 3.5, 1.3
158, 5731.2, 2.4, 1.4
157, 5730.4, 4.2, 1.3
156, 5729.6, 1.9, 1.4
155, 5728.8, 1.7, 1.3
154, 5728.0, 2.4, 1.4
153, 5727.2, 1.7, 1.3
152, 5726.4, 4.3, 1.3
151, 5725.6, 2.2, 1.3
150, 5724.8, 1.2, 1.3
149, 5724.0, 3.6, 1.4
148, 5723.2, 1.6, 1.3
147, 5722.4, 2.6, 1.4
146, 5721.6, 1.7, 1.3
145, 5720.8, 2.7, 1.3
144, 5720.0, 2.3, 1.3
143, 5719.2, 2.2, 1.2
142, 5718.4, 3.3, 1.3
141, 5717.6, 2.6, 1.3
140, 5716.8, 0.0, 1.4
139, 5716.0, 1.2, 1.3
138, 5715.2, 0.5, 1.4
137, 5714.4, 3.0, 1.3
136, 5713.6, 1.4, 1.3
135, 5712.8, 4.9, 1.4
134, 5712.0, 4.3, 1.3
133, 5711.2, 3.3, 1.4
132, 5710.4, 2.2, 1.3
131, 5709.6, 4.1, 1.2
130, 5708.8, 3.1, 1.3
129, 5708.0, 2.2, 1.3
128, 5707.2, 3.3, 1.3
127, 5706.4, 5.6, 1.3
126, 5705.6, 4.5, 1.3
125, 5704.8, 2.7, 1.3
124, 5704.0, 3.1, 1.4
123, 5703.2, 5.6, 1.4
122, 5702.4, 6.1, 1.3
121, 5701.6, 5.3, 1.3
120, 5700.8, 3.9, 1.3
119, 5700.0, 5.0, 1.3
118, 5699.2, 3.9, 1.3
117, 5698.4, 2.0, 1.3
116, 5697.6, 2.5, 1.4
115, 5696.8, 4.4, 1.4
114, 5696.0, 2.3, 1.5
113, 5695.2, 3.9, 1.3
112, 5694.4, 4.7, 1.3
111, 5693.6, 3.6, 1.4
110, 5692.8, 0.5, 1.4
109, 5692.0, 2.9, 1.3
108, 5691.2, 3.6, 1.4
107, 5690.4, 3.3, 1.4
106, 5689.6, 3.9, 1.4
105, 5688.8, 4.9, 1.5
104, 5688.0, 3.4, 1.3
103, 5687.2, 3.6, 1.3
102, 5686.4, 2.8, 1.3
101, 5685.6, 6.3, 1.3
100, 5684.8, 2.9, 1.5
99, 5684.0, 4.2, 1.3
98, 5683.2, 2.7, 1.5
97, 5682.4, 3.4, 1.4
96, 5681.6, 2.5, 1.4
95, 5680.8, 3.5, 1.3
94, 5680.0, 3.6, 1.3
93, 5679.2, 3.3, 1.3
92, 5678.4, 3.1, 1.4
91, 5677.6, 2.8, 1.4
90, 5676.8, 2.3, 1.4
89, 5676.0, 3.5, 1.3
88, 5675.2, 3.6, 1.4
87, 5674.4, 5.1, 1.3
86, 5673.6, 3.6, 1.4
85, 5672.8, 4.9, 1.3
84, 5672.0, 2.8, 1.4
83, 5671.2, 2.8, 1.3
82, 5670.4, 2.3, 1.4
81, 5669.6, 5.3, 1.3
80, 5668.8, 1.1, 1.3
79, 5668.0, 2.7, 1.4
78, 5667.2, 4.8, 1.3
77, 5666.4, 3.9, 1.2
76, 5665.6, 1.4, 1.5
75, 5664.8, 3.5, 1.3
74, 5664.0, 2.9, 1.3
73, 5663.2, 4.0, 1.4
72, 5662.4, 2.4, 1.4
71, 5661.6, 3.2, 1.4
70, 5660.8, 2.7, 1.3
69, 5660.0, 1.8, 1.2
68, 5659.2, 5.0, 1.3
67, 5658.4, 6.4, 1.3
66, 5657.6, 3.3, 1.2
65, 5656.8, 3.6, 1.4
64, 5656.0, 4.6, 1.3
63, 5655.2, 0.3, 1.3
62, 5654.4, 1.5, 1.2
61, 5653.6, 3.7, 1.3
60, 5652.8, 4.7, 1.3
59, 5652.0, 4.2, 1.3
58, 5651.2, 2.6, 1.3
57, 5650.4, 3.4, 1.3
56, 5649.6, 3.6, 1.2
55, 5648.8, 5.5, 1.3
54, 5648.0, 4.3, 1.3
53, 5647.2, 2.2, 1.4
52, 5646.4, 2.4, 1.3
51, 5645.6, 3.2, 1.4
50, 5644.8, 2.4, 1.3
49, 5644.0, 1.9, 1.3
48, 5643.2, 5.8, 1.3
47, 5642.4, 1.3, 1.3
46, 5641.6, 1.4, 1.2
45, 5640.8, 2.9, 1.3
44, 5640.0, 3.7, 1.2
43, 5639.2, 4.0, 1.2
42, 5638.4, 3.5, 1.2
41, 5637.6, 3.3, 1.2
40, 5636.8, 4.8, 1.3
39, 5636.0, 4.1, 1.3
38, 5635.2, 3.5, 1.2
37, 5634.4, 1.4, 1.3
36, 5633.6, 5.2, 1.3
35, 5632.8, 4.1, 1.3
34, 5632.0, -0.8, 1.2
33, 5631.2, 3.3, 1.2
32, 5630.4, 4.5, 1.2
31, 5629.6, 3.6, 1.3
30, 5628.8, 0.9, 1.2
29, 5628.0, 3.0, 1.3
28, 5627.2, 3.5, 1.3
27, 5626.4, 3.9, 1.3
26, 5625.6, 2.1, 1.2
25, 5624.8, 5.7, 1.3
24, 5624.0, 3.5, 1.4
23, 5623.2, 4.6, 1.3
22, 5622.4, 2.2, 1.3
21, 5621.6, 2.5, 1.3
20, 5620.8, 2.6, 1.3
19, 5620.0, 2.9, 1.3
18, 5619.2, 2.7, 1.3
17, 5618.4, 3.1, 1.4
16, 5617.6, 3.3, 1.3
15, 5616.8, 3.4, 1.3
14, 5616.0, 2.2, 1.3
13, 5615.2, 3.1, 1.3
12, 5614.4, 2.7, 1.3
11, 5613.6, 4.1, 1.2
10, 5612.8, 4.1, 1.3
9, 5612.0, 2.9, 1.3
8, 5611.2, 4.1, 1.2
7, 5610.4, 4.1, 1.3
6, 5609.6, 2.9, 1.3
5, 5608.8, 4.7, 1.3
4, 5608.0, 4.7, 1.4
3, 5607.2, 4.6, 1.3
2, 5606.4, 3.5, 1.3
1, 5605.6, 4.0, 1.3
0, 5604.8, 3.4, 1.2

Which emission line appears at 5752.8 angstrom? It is H-beta 4861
